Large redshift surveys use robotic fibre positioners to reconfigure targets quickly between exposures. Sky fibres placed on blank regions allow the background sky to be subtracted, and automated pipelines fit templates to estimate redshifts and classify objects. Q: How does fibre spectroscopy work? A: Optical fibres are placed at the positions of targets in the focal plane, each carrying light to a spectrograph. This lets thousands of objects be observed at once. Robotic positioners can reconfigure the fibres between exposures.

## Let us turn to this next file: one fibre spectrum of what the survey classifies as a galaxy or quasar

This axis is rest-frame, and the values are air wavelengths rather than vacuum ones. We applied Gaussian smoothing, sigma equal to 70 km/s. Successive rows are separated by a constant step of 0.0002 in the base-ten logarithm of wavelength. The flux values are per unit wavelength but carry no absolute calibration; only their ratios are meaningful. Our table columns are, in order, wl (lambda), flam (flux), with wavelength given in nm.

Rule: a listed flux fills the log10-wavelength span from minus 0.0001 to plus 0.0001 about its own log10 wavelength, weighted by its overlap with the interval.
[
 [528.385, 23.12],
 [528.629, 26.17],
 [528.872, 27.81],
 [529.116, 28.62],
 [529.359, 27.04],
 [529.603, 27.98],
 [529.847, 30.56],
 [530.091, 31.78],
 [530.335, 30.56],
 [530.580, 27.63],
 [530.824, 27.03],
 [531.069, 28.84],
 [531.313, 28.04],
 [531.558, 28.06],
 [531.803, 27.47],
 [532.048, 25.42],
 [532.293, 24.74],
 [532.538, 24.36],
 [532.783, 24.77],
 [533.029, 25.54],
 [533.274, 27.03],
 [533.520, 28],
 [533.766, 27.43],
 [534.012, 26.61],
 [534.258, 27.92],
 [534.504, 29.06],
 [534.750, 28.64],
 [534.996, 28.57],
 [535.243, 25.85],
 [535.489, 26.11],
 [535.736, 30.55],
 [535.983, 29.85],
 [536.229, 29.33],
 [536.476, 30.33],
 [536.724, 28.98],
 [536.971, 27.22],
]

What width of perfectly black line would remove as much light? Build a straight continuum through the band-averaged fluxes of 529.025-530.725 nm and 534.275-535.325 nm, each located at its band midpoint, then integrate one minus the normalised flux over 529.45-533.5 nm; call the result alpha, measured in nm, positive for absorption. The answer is 0.19 nm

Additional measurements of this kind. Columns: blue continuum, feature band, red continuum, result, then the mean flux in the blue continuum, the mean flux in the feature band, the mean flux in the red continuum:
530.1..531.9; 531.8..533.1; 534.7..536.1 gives 0.147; 28.5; 25.2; 28.2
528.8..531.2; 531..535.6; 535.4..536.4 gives 0.323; 28.8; 27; 29.1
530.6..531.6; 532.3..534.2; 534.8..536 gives 0.122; 28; 26.2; 28.1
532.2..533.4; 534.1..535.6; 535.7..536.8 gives 0.014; 25.3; 27.7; 29.8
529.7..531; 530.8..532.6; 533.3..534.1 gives 0.113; 29.4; 26.8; 27.3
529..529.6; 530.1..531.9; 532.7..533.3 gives -0.108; 27.9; 28.5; 25.6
